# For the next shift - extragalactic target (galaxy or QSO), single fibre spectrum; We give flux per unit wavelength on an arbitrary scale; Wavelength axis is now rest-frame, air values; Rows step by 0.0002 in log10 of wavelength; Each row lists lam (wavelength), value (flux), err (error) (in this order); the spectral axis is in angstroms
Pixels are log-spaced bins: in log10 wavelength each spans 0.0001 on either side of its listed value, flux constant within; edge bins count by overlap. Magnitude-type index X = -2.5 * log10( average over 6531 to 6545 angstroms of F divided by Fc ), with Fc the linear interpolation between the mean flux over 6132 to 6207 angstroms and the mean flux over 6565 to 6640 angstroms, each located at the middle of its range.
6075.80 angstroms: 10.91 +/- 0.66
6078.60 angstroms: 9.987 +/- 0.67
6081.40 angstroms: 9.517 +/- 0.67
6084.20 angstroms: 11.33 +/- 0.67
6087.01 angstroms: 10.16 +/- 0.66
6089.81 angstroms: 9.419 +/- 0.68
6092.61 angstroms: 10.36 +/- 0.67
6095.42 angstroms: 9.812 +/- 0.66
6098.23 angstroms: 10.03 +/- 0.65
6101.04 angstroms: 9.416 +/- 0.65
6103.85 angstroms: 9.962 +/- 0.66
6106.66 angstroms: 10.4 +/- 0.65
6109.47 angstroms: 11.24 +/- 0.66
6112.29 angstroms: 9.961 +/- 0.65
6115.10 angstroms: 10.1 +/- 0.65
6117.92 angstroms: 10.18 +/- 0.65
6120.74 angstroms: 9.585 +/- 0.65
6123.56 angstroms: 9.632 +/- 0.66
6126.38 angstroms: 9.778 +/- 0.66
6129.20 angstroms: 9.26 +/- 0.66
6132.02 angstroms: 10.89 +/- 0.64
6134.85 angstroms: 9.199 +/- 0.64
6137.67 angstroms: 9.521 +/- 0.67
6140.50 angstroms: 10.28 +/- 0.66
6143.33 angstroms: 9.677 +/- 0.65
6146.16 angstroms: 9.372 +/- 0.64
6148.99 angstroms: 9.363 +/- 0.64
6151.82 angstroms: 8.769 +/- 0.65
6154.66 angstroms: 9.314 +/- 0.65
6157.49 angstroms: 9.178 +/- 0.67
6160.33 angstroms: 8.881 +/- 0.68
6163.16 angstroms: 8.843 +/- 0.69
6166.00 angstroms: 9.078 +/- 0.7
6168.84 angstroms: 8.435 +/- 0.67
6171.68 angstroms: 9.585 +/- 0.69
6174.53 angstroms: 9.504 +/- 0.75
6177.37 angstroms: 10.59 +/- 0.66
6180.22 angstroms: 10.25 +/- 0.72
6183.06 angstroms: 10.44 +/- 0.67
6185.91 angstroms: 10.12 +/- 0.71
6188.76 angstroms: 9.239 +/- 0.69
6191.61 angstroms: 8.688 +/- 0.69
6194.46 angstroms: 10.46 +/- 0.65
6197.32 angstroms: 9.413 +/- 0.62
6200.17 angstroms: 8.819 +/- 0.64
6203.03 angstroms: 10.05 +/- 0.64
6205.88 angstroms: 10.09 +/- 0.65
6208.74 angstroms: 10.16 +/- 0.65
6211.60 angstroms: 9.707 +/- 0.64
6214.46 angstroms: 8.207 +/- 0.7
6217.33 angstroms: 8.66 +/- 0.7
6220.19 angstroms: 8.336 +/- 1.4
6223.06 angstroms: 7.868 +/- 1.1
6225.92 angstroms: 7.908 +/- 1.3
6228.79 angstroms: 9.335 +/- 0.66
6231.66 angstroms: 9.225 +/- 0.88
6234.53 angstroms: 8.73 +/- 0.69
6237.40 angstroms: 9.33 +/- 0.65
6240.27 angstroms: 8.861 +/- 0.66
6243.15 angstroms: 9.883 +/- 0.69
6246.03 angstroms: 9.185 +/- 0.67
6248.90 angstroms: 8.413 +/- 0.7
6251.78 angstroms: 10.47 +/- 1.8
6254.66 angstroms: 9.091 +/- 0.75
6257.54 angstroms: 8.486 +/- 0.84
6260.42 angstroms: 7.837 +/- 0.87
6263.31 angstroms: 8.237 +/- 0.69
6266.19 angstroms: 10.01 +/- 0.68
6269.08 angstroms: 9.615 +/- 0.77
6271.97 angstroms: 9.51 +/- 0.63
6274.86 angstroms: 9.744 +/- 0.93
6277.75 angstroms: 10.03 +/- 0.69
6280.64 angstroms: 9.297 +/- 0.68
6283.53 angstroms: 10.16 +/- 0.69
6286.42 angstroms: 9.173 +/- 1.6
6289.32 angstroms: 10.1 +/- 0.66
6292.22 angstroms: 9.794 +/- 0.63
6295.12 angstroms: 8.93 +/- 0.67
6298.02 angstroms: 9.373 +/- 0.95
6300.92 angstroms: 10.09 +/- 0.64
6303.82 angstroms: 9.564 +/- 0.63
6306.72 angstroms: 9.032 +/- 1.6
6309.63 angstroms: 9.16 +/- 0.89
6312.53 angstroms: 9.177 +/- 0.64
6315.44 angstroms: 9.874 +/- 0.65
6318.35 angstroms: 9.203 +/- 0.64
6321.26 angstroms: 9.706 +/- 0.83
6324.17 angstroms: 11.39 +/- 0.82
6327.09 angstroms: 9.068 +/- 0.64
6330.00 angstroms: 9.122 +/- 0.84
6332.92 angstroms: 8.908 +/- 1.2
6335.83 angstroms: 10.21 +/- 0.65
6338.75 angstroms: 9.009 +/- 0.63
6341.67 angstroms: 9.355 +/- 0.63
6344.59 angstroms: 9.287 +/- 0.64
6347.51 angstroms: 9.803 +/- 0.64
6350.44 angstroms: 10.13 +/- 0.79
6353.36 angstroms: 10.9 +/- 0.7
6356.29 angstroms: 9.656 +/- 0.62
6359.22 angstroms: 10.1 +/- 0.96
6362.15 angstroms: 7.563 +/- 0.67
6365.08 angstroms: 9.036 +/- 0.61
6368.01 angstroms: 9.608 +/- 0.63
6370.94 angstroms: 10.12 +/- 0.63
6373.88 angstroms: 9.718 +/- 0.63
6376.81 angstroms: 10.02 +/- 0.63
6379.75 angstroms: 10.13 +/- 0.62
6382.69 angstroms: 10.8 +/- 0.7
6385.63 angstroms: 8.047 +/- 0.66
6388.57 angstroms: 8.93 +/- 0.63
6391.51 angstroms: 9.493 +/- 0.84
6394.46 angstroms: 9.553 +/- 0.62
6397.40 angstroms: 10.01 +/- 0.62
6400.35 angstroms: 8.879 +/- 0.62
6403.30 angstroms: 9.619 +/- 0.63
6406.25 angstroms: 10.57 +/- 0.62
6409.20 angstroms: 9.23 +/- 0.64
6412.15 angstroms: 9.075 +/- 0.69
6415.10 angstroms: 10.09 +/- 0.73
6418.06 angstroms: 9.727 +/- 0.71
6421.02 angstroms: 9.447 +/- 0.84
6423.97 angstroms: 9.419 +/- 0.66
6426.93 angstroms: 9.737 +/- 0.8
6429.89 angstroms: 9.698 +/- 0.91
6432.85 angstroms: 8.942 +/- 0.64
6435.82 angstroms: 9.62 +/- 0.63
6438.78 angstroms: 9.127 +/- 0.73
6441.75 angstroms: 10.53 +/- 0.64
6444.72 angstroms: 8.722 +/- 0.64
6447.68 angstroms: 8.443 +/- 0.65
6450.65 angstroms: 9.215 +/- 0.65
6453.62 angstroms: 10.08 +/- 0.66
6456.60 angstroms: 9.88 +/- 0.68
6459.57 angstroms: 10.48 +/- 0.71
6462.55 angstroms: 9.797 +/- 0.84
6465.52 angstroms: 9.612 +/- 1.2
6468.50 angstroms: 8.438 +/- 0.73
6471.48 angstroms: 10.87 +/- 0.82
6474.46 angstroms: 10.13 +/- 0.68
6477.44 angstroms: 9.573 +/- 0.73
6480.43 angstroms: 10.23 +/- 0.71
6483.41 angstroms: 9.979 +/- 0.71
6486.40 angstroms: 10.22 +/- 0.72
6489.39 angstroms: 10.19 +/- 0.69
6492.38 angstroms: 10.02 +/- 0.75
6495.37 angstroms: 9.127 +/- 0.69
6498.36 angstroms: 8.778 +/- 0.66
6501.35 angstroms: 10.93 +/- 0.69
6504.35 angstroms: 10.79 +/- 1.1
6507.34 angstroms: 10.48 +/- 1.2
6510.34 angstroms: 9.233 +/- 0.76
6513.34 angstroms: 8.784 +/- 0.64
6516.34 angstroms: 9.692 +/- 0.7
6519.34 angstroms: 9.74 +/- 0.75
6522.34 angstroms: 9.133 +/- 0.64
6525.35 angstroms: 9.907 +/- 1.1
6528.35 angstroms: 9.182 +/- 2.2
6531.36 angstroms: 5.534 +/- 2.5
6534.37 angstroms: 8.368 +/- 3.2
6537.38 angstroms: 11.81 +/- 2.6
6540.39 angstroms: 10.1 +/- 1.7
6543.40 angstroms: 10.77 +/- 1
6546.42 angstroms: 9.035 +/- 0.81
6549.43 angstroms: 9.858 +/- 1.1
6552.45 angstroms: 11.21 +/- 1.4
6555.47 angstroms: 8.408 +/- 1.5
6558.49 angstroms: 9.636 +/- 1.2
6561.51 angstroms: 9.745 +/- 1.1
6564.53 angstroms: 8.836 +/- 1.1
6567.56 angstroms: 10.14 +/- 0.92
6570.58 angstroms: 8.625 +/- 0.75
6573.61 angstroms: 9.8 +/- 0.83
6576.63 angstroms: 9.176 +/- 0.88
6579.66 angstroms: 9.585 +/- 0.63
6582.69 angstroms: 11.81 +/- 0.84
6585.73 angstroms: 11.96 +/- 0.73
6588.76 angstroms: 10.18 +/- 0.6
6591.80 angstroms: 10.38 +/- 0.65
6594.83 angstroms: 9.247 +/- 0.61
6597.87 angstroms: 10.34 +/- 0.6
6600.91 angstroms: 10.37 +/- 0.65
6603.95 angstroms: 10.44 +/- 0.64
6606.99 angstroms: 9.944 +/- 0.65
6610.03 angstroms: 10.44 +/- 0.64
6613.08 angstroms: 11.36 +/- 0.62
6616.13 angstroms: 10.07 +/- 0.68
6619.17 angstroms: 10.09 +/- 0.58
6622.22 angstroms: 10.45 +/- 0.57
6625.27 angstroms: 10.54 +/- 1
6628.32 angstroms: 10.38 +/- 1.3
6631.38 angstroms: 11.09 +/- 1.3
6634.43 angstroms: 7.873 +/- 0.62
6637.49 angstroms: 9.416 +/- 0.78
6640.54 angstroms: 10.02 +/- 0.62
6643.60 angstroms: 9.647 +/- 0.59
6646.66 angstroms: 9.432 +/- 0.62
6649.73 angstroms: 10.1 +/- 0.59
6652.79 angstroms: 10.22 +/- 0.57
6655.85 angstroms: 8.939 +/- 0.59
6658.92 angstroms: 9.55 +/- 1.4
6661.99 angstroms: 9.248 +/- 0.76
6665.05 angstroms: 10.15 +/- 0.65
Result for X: 0.05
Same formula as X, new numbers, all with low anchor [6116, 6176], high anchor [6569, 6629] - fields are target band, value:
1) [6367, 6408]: 0.02 mag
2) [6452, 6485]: 0.01 mag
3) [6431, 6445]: 0.06 mag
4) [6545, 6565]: 0.07 mag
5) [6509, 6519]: 0.09 mag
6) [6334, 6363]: 0.02 mag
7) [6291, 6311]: 0.04 mag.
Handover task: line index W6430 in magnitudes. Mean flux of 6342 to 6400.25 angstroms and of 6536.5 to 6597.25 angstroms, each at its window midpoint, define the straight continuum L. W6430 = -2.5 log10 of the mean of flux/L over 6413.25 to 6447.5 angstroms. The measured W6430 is 0.02 mag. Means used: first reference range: 9.6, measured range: 9.5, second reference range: 10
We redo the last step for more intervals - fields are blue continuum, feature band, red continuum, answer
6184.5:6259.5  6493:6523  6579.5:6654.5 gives 0.03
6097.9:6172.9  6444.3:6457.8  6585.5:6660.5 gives 0.07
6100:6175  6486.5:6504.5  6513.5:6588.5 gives -0.03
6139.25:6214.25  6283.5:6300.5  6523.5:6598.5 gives 0.00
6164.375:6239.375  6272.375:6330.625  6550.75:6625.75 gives -0.01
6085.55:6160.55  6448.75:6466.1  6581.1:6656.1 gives 0.03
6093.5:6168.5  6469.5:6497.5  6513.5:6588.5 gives -0.03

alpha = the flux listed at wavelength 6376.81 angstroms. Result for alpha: 10.02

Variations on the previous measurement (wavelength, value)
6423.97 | 9.419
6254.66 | 9.091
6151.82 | 8.769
